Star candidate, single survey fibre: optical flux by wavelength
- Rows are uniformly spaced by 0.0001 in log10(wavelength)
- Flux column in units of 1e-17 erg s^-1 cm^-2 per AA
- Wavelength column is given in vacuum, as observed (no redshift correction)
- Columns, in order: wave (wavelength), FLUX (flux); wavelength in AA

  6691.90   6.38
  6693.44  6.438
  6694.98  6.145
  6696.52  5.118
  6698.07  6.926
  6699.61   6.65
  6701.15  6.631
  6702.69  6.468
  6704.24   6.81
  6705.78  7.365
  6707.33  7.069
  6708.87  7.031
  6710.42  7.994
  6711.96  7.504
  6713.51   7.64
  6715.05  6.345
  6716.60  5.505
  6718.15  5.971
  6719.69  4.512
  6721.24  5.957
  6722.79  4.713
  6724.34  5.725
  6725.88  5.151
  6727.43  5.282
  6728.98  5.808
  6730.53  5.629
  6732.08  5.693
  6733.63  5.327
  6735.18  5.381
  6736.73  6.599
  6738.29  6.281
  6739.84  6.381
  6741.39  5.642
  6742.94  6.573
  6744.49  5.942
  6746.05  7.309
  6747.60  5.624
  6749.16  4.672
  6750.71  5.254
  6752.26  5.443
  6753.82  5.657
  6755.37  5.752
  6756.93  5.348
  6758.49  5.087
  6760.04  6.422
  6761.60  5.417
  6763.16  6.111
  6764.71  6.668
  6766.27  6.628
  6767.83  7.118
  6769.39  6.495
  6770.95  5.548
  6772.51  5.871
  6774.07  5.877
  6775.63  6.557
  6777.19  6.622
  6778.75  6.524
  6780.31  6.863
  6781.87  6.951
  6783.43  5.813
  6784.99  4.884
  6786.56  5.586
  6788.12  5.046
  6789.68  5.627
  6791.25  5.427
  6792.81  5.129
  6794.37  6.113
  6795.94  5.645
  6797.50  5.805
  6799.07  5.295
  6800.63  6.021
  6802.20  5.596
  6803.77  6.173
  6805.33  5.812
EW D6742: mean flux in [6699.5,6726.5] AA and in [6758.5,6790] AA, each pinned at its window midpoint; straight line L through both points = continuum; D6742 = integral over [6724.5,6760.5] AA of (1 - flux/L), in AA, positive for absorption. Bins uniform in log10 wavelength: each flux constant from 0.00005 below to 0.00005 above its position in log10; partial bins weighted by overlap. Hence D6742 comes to 3.0 AA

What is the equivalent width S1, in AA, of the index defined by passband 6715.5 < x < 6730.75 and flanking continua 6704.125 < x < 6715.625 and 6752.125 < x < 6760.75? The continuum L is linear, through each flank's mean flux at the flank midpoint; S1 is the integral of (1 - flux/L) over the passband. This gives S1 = 3.04 AA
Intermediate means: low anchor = 7.26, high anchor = 5.62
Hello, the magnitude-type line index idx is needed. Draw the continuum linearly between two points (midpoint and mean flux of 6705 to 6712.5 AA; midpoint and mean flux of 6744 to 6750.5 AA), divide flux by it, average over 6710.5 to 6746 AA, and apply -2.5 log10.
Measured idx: 0.11 mag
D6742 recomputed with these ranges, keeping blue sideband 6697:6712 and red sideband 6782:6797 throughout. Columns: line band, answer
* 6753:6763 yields 0.7 AA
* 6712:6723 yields 1.3 AA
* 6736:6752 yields 0.8 AA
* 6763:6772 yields -0.8 AA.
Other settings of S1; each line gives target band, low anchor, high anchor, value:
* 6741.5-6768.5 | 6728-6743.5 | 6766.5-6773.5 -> 0.8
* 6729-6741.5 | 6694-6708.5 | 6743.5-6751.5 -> 0.2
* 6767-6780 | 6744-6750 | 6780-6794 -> -1.4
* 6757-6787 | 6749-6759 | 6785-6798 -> -4.0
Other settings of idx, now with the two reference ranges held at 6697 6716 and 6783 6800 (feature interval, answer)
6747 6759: 0.15 mag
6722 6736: 0.21 mag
